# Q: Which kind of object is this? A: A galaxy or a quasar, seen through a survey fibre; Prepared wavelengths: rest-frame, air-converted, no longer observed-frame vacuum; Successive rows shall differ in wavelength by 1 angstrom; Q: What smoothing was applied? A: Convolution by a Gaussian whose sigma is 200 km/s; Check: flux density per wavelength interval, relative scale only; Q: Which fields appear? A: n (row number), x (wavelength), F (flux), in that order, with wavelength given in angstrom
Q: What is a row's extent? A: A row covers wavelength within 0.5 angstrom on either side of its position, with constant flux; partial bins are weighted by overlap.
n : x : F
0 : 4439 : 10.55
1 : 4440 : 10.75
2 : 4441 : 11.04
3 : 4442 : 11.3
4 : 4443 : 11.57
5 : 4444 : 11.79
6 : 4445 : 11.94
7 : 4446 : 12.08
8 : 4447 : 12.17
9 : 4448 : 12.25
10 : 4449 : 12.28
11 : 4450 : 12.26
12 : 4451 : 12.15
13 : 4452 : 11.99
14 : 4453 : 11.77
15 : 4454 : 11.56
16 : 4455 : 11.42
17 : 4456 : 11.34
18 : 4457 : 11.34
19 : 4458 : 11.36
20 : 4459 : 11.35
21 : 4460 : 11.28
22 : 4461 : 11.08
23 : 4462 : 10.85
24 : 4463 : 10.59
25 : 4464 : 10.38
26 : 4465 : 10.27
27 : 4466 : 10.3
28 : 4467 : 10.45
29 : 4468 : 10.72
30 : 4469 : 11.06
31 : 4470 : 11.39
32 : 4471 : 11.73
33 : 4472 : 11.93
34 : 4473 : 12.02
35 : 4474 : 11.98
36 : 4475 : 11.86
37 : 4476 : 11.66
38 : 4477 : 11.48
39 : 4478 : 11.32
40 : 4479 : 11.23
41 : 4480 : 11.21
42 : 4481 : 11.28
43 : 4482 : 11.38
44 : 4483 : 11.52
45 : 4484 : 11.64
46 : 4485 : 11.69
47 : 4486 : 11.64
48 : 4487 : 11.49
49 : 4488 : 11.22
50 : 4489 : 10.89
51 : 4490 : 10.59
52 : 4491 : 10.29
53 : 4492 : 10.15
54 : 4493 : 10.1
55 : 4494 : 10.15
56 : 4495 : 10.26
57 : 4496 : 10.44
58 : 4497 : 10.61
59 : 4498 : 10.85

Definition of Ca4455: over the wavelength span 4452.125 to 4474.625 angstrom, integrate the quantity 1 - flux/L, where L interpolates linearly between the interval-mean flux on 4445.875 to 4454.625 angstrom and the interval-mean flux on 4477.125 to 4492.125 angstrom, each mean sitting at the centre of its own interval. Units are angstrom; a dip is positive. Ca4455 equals 1.0 angstrom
